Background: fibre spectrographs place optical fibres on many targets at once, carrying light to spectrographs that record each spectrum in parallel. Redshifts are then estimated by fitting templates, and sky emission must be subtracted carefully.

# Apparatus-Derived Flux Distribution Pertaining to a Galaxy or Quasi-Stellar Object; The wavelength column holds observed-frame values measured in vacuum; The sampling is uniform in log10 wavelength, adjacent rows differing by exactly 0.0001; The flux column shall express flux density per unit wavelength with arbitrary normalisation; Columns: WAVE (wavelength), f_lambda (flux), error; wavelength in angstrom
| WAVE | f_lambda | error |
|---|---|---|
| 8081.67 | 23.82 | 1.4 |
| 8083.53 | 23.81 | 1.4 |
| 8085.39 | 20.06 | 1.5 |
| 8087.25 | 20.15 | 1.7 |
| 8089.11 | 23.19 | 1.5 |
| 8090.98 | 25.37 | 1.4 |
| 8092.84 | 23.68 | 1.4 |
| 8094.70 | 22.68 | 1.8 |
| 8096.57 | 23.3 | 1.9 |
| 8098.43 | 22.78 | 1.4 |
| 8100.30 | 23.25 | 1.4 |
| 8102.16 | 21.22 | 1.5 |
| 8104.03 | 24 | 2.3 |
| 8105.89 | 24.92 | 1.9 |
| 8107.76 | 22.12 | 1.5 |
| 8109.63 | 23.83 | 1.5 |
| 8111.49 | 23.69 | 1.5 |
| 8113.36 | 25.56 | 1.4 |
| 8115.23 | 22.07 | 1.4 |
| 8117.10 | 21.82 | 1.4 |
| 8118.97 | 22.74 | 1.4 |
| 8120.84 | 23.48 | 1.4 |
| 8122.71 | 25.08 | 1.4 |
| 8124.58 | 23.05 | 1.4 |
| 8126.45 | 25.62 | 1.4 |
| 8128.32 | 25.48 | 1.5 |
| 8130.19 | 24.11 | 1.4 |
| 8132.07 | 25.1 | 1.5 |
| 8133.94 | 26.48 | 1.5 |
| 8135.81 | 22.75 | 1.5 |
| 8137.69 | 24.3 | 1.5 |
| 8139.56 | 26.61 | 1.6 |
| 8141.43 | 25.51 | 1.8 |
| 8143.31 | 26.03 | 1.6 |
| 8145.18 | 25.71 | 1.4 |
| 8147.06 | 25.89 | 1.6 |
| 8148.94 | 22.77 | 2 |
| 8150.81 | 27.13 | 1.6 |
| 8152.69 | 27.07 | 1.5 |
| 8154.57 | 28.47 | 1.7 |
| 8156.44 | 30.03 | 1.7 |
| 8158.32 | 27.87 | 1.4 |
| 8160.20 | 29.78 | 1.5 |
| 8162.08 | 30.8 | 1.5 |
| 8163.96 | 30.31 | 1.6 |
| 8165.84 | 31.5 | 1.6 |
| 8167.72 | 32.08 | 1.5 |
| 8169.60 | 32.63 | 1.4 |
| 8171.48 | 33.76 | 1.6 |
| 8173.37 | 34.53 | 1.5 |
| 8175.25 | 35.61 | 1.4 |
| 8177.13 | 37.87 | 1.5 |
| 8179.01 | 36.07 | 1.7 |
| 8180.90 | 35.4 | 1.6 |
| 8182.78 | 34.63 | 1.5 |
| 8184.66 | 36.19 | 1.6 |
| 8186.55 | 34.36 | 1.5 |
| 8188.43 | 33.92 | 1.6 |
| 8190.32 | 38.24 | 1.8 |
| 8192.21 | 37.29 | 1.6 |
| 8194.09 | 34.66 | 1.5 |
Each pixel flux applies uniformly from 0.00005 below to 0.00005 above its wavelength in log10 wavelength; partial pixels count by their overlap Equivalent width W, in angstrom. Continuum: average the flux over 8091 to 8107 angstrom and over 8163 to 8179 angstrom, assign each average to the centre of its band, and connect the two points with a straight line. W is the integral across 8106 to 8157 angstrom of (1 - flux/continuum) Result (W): 5.6 angstrom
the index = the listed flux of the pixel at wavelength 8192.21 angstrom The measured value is 37.29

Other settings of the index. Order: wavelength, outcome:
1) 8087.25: 20.15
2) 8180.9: 35.4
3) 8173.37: 34.53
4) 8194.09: 34.66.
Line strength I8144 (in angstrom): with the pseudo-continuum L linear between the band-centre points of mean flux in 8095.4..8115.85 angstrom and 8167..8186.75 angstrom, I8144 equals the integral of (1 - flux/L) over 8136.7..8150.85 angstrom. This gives 2.0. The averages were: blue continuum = 23.4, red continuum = 34.9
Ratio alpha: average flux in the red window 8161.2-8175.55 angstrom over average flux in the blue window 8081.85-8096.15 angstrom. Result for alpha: 1.4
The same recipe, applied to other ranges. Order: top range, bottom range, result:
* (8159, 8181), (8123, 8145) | 1.33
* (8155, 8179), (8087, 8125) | 1.39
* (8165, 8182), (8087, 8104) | 1.50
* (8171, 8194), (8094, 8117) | 1.53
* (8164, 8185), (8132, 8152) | 1.36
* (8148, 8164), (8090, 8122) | 1.21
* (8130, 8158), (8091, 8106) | 1.12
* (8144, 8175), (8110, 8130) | 1.24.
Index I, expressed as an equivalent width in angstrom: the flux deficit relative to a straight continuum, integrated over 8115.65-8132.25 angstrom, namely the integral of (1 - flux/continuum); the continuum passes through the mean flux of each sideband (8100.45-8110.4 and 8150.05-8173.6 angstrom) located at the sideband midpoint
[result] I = 1.1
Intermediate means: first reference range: 23.2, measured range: 23.9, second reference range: 30.4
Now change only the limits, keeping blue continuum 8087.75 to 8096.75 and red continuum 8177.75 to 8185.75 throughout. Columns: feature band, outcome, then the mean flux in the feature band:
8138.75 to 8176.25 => 3.7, 29.2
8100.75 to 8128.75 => 3.1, 23.6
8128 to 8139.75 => 1.7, 24.8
